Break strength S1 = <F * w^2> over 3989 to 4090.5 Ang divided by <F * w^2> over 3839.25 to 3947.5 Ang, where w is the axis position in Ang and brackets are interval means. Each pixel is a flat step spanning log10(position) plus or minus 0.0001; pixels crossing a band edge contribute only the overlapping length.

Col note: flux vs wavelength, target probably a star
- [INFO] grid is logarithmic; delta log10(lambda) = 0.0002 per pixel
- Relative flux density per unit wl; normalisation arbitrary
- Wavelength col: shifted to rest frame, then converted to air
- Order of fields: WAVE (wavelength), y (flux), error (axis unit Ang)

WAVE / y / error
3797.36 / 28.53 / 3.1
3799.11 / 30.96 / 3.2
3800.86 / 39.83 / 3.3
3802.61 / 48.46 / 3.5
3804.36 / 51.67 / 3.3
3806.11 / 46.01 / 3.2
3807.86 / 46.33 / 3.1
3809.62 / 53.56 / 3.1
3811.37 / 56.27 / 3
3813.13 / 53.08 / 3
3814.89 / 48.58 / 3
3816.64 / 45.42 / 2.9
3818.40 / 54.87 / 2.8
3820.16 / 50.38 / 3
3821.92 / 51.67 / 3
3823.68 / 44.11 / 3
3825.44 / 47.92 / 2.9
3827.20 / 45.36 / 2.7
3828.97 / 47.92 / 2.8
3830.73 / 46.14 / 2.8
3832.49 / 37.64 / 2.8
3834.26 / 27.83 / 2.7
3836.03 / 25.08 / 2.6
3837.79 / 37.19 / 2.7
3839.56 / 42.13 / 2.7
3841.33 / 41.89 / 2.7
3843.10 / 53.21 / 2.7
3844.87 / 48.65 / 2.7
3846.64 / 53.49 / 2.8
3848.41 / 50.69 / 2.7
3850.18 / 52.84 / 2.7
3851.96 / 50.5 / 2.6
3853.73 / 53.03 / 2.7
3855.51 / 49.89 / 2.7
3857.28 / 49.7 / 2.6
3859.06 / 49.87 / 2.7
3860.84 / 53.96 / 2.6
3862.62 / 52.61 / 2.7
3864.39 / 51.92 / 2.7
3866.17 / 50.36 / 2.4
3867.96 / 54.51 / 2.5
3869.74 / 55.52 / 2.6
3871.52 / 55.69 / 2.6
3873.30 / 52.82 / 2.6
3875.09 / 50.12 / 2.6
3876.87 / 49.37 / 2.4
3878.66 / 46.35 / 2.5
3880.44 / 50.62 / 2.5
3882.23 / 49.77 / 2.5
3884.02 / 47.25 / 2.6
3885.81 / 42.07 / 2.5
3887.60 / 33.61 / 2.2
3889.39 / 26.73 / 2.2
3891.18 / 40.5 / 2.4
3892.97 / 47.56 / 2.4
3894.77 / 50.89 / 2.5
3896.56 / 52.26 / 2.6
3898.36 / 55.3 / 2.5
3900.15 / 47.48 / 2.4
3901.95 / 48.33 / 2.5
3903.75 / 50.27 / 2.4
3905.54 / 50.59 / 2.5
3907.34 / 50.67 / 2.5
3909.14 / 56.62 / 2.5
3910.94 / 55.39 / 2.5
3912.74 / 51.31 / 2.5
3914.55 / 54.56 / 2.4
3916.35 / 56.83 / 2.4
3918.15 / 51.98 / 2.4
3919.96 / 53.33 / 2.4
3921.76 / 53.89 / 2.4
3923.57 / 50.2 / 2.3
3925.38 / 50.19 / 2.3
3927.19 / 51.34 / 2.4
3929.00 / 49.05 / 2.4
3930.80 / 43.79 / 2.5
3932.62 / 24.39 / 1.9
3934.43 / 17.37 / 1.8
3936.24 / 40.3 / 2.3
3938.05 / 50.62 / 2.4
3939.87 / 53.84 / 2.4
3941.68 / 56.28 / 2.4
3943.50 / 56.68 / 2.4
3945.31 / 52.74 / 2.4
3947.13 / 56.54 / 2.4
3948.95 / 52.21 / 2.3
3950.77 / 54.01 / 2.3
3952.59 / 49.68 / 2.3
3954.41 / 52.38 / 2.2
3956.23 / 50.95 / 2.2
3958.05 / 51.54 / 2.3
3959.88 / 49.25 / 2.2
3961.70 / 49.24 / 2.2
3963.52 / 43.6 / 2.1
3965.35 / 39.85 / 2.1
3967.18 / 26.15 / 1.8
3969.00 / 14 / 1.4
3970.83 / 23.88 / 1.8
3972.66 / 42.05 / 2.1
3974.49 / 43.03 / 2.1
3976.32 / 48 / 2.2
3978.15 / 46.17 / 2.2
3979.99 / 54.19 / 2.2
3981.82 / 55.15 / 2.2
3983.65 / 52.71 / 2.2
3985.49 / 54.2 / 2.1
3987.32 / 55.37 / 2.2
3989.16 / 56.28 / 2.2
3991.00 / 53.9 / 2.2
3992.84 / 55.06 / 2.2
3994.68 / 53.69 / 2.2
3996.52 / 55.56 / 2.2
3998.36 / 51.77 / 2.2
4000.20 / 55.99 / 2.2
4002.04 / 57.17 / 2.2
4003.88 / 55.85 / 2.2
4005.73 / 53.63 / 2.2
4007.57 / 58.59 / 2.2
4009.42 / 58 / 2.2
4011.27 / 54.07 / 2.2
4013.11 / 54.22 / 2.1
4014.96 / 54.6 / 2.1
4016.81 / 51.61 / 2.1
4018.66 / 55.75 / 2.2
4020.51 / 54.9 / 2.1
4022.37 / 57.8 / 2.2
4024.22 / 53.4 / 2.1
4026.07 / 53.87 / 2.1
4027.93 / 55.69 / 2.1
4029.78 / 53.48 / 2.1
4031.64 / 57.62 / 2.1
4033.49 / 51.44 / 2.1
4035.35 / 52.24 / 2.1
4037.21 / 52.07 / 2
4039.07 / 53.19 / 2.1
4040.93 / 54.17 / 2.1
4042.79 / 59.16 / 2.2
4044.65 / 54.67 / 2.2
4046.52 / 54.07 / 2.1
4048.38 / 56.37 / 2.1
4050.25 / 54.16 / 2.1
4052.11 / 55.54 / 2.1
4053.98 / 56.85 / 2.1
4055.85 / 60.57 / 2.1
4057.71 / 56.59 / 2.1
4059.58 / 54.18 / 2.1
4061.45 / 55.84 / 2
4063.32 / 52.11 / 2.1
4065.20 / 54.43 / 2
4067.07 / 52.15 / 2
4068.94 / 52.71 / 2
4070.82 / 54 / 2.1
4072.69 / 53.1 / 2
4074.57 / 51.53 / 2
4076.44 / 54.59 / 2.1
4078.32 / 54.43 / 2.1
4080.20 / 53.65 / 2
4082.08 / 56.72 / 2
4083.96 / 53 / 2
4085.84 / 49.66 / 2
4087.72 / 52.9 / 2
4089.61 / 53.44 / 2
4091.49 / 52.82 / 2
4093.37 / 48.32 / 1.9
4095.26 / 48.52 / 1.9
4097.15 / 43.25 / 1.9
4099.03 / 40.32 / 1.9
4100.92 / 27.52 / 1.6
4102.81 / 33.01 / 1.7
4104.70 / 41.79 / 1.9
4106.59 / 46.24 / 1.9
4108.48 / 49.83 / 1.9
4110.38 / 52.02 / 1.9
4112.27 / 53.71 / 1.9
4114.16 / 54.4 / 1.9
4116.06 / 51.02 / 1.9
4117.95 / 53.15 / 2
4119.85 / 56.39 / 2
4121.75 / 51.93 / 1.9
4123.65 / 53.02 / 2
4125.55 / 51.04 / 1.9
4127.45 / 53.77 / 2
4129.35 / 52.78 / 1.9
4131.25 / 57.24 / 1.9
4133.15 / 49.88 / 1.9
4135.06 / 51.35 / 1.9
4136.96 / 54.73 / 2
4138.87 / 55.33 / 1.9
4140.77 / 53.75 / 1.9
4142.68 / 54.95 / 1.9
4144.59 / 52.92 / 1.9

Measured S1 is 1.2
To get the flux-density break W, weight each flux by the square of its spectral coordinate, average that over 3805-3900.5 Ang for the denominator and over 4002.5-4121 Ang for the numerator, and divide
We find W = 1.22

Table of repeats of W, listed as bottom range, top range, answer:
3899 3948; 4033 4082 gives 1.18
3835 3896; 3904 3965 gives 1.08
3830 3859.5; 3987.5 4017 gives 1.32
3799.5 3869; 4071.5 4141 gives 1.21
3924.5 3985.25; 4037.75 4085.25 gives 1.26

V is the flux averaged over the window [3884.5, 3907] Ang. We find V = 45.6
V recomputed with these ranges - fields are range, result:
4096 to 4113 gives 43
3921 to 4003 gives 47.9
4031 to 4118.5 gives 51.7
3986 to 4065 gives 55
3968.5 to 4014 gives 50.9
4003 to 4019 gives 55.1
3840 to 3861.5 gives 50.4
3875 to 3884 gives 49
